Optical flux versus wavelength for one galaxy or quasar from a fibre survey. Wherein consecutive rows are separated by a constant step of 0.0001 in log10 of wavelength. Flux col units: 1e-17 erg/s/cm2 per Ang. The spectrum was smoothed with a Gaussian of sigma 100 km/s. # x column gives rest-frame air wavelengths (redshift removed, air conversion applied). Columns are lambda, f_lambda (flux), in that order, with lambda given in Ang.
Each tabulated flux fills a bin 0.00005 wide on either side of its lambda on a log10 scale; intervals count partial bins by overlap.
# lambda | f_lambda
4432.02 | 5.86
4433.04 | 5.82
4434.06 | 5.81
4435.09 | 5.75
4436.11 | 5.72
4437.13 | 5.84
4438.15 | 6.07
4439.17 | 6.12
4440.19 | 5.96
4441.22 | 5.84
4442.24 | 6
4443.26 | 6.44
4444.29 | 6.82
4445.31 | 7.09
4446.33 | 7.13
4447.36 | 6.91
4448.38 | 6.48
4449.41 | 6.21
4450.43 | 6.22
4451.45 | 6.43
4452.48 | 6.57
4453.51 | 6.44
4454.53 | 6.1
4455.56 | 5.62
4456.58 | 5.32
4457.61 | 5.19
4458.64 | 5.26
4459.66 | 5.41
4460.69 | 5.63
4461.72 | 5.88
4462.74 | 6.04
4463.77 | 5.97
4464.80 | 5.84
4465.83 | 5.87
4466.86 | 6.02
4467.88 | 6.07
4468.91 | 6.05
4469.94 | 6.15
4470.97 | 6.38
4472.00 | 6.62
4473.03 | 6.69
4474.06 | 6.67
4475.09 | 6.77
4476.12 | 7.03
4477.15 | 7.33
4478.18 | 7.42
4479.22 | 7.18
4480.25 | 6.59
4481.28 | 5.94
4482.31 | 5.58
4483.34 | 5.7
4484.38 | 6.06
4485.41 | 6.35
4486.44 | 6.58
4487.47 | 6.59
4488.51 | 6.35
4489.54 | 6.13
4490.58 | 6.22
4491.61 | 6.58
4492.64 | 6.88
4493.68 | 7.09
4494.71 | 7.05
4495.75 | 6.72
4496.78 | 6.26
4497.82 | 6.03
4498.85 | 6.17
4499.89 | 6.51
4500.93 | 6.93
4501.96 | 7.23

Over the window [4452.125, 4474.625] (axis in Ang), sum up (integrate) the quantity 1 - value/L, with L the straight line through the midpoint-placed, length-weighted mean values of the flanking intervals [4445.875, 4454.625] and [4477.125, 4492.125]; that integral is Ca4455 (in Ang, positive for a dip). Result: 1.7 Ang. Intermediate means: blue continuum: 6.51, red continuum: 6.41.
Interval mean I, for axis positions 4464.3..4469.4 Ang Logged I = 5.97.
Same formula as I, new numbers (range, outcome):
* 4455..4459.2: 5.36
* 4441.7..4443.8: 6.22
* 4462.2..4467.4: 5.96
